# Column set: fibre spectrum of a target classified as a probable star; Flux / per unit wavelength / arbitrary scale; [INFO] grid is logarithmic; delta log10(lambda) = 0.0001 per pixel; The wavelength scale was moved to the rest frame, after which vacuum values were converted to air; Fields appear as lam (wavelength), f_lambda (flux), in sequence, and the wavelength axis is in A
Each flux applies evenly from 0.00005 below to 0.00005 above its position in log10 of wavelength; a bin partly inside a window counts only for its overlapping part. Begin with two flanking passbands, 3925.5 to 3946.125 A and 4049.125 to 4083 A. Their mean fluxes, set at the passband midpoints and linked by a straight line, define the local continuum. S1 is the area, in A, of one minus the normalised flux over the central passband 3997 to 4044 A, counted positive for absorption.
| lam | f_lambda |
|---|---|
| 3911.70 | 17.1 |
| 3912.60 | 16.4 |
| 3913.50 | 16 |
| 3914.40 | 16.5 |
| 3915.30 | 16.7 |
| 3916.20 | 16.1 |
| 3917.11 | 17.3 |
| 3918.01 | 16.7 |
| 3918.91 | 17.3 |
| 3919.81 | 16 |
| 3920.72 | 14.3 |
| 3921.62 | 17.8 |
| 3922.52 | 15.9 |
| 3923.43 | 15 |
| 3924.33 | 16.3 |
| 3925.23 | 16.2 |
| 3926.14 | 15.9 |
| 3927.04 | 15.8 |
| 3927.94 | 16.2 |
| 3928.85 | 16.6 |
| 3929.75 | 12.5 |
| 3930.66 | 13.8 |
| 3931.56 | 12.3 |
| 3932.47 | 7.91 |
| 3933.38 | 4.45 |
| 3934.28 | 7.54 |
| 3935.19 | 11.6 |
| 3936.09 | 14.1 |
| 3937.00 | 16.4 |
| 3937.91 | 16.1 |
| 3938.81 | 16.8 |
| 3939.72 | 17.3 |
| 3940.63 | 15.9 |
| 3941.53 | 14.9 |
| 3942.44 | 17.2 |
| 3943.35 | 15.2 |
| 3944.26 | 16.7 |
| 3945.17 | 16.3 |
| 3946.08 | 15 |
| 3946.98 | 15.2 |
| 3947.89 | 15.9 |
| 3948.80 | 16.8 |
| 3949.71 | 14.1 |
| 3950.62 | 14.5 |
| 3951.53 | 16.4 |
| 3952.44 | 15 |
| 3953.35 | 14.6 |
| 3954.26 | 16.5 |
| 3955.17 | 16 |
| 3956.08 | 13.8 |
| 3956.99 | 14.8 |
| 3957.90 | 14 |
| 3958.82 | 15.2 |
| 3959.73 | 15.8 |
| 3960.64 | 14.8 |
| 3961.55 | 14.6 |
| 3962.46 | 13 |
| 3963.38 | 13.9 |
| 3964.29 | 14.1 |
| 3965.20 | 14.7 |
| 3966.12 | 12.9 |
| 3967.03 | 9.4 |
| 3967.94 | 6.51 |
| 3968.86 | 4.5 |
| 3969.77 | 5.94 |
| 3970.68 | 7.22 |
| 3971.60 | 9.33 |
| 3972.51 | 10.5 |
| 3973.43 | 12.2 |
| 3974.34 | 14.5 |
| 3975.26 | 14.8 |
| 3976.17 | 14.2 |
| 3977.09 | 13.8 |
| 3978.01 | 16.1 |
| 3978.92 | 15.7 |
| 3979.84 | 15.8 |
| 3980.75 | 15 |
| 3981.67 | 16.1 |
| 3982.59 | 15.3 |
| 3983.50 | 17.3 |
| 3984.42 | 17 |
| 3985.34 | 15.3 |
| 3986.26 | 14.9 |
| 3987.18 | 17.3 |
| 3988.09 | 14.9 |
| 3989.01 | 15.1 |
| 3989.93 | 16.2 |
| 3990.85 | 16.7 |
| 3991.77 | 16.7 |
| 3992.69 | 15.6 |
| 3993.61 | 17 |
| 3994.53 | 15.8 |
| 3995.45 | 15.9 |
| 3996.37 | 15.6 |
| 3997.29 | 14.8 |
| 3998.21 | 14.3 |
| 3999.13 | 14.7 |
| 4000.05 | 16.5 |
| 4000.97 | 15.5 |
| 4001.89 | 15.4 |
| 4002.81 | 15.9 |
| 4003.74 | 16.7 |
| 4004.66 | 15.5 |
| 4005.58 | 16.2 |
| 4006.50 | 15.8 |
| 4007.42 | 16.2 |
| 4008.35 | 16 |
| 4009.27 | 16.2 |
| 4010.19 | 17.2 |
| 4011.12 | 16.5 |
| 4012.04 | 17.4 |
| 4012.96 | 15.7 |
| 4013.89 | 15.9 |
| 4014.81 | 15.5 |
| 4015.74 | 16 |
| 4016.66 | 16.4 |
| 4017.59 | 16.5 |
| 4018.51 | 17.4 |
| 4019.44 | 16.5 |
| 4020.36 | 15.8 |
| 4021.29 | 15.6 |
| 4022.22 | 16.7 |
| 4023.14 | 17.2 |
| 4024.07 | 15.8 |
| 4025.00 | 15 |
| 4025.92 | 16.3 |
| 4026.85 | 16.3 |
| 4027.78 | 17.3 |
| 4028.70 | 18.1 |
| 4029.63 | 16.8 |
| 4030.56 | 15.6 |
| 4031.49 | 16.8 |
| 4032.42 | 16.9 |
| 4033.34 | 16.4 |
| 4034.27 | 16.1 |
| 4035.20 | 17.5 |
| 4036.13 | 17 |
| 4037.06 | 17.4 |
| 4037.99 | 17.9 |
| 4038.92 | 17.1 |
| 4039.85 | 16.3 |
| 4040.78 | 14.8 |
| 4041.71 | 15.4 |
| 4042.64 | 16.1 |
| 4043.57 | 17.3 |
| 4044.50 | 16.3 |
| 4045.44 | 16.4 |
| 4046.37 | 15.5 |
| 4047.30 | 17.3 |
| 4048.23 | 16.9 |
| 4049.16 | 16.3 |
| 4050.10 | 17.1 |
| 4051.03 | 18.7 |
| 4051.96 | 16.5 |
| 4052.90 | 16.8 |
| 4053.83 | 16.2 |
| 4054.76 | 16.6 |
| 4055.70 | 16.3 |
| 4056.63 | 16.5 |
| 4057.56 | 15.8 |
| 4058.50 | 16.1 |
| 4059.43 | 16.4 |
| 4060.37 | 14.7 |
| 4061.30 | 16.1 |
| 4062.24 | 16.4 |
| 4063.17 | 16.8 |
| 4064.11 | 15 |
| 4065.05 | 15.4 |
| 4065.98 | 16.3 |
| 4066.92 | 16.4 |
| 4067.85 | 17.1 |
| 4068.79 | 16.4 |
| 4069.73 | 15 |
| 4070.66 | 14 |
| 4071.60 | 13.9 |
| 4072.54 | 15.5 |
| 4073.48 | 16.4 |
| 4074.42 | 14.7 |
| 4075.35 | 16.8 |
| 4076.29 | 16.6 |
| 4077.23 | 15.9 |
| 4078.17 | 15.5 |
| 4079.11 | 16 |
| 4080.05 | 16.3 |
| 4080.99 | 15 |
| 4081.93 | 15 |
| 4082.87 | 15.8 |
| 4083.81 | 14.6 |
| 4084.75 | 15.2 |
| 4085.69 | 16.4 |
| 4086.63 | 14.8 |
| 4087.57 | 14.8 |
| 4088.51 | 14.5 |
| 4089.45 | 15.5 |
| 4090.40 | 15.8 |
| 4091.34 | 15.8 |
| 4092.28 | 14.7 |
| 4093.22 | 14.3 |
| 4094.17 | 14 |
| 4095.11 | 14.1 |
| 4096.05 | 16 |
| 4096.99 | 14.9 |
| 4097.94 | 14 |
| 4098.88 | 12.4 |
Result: -2.8 A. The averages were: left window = 14.2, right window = 16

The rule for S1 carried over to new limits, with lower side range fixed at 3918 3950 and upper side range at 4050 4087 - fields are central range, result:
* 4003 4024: -1.13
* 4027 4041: -1.07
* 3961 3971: 2.90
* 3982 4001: -0.69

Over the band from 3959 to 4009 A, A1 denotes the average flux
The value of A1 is 14.4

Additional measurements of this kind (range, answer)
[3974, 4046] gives 16.1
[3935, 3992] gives 14.4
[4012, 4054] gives 16.5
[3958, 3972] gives 11.5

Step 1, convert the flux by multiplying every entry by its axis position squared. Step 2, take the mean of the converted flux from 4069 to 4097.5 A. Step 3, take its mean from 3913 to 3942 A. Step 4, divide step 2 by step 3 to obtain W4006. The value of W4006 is 1.11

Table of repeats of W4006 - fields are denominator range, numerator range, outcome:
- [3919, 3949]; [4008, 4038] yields 1.17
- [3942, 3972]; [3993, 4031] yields 1.22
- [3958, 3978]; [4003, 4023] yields 1.37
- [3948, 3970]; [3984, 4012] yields 1.20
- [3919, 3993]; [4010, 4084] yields 1.19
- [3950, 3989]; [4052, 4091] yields 1.20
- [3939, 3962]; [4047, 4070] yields 1.12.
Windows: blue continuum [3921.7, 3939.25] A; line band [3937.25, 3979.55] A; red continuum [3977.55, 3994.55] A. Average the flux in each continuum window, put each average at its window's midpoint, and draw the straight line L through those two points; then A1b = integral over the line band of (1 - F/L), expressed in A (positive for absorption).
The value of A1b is 2.5 A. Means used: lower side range 13.8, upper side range 16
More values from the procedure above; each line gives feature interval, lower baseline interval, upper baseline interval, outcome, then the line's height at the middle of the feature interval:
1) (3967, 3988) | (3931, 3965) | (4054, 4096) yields 2.3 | 14.7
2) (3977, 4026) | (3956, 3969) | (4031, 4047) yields -4.0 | 14.8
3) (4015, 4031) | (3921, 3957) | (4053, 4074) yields -0.9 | 15.5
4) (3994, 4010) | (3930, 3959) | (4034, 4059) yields -0.1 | 15.7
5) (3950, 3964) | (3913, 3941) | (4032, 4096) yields 0.2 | 15.1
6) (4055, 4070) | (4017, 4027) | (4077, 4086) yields -0.3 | 15.8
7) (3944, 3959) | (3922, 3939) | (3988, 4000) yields -1.0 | 14.4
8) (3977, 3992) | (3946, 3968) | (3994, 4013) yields -0.6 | 15.3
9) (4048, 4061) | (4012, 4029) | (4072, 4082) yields -0.4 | 16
